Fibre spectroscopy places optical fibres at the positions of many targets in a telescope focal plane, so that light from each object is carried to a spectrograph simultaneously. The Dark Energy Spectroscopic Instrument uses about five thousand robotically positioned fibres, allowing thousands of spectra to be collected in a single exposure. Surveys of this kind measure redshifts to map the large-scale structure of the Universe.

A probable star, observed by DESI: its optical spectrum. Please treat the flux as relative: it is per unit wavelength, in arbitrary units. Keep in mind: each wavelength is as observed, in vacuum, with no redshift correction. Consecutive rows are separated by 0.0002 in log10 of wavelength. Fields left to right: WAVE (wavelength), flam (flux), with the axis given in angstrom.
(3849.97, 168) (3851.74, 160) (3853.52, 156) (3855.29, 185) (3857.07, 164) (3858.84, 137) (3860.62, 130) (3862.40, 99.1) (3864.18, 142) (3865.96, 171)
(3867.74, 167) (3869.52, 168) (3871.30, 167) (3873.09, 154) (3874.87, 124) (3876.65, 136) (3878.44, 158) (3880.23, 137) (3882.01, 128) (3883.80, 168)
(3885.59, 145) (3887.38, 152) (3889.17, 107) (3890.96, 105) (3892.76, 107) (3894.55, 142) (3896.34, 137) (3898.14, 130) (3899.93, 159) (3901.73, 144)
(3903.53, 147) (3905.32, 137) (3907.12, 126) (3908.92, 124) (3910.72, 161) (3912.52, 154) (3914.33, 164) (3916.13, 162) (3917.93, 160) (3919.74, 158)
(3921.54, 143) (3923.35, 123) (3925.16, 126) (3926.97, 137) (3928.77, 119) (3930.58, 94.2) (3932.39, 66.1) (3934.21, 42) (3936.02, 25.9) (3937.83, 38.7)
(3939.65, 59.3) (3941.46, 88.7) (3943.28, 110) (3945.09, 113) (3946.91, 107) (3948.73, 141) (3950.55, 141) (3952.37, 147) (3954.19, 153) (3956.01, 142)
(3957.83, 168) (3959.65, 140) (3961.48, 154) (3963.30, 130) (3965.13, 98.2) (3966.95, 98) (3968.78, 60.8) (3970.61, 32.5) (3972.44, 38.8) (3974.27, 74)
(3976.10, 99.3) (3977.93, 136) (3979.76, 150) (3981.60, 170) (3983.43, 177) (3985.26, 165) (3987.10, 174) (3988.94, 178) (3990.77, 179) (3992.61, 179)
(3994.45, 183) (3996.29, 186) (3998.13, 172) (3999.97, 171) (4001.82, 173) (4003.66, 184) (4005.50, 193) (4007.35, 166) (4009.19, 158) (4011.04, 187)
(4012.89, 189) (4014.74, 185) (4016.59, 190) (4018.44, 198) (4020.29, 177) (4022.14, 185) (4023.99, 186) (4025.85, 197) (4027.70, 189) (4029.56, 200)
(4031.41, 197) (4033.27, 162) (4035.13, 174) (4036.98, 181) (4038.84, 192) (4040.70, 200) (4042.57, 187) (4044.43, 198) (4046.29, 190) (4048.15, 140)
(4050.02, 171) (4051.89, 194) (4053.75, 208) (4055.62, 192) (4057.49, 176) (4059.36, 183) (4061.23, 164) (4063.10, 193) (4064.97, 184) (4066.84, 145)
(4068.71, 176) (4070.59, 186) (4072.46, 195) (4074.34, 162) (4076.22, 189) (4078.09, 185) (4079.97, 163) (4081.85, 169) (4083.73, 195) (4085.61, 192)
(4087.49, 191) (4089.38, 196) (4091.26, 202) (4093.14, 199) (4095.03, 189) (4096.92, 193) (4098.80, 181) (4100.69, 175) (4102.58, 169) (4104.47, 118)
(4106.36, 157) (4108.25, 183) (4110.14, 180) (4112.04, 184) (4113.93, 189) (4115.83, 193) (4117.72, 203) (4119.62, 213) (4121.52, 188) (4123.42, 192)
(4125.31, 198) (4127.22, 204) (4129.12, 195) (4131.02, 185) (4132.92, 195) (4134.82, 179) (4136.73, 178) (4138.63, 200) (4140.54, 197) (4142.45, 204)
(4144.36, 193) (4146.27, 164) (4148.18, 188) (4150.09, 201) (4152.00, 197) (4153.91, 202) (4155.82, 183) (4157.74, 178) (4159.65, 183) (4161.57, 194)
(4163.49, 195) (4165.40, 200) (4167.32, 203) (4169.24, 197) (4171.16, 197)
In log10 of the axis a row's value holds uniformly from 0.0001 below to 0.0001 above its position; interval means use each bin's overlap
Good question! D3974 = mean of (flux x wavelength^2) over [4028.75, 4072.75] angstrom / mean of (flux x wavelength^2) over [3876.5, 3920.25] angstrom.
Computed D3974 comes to 1.39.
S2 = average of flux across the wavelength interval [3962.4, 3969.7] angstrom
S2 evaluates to 96.6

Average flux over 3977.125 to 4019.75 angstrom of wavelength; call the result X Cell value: 176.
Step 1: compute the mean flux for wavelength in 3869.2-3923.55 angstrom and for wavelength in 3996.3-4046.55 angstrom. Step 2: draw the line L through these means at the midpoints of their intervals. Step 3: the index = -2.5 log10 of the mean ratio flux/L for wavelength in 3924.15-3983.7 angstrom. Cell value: 0.445 mag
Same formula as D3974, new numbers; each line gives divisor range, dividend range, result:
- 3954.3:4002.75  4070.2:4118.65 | 1.38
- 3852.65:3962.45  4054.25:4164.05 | 1.55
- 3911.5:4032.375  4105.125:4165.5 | 1.44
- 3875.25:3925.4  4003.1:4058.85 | 1.40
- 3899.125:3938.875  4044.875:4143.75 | 1.64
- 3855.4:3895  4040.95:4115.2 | 1.41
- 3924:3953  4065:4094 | 2.02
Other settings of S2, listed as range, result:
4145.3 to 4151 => 184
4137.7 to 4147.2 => 191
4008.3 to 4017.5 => 182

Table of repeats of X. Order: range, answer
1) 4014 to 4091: 184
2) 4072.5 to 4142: 186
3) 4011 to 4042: 188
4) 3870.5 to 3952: 126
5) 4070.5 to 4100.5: 186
